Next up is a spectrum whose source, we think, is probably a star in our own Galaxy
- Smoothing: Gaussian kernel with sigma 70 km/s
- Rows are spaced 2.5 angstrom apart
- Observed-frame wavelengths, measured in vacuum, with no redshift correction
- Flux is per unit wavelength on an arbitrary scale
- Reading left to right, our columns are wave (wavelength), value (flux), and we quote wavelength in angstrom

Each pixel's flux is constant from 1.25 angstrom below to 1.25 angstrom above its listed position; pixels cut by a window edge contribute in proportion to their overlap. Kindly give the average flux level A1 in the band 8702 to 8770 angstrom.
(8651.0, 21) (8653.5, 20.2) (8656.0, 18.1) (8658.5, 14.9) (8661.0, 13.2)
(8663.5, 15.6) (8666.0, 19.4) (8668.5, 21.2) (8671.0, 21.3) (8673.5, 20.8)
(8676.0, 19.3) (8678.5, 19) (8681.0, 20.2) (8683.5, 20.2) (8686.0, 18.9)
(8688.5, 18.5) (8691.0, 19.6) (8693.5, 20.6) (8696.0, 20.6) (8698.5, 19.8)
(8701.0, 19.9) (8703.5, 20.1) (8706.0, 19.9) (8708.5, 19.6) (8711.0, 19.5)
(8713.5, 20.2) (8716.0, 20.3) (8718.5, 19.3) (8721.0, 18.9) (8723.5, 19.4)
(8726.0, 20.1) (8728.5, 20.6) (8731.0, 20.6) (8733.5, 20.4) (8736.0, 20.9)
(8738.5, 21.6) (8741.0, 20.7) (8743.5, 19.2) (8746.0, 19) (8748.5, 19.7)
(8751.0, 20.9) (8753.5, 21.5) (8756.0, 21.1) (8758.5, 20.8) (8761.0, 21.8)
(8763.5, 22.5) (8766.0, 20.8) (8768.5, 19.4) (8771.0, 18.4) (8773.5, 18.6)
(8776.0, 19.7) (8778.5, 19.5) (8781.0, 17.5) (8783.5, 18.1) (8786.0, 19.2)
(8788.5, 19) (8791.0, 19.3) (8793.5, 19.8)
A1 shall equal 20.3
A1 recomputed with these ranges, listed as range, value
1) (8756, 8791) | 19.7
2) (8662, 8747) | 19.8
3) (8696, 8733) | 19.9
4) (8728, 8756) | 20.5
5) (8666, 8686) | 20.1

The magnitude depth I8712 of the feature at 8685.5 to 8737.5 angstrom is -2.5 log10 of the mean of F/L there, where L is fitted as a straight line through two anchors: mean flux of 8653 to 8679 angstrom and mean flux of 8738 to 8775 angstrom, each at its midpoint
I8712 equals -0.029 mag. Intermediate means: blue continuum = 18.4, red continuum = 20.4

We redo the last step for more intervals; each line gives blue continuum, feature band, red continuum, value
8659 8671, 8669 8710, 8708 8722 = -0.07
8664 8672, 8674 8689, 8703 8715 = 0.03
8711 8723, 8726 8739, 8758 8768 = -0.03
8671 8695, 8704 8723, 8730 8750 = 0.02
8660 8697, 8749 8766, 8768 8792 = -0.13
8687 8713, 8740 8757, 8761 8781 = -0.03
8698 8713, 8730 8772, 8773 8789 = -0.07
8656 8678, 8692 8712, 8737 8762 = -0.04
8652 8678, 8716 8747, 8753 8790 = -0.04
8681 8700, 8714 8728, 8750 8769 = 0.04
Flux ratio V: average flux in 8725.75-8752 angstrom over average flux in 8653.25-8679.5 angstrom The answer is 1.1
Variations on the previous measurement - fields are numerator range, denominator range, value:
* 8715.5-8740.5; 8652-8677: 1.10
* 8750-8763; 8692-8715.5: 1.06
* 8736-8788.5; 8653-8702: 1.05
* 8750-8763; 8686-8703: 1.08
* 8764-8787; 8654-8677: 1.05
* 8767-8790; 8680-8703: 0.95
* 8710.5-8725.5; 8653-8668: 1.16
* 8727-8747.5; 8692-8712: 1.02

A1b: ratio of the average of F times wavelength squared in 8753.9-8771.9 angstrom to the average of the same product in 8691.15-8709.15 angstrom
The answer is 1.1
